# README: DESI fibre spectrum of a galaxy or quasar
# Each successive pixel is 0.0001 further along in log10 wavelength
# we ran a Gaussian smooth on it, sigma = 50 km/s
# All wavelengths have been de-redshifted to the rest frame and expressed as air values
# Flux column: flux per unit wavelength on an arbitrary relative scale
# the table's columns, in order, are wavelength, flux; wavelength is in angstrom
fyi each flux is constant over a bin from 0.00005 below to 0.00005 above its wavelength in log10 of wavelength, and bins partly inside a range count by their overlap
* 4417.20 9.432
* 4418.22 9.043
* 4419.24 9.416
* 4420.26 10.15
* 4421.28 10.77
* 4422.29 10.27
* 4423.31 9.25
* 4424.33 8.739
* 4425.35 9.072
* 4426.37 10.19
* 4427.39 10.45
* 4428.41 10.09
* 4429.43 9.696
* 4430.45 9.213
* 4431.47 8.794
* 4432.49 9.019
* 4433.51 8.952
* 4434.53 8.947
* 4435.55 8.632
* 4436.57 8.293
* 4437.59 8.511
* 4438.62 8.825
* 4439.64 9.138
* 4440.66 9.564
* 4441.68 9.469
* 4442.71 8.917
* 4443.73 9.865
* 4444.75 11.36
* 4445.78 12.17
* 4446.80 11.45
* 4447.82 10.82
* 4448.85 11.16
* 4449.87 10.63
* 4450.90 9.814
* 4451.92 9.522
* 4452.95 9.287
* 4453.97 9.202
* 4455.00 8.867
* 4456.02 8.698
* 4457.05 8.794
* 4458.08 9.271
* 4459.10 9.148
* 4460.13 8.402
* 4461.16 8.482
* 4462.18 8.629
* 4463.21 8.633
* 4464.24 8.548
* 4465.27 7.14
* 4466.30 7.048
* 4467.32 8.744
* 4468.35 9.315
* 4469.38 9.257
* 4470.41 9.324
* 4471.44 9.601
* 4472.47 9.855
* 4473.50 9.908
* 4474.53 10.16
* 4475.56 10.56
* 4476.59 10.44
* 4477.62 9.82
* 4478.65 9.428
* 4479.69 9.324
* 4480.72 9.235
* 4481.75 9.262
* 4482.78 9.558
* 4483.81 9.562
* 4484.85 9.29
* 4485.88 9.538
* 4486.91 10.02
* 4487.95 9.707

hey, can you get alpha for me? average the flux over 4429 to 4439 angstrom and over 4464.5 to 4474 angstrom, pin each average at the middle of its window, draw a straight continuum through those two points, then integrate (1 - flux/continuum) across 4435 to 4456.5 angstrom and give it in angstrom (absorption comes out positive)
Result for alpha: -2.02 angstrom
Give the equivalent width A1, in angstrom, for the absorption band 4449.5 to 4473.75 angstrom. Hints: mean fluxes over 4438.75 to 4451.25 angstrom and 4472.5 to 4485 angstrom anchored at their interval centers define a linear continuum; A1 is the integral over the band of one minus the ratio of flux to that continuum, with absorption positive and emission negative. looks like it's 2.5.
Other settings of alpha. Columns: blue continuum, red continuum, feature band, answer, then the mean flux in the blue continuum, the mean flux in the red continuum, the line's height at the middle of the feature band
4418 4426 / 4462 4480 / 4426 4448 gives -0.3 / 9.61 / 9.21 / 9.49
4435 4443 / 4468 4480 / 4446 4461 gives -0.7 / 8.91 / 9.76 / 9.26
